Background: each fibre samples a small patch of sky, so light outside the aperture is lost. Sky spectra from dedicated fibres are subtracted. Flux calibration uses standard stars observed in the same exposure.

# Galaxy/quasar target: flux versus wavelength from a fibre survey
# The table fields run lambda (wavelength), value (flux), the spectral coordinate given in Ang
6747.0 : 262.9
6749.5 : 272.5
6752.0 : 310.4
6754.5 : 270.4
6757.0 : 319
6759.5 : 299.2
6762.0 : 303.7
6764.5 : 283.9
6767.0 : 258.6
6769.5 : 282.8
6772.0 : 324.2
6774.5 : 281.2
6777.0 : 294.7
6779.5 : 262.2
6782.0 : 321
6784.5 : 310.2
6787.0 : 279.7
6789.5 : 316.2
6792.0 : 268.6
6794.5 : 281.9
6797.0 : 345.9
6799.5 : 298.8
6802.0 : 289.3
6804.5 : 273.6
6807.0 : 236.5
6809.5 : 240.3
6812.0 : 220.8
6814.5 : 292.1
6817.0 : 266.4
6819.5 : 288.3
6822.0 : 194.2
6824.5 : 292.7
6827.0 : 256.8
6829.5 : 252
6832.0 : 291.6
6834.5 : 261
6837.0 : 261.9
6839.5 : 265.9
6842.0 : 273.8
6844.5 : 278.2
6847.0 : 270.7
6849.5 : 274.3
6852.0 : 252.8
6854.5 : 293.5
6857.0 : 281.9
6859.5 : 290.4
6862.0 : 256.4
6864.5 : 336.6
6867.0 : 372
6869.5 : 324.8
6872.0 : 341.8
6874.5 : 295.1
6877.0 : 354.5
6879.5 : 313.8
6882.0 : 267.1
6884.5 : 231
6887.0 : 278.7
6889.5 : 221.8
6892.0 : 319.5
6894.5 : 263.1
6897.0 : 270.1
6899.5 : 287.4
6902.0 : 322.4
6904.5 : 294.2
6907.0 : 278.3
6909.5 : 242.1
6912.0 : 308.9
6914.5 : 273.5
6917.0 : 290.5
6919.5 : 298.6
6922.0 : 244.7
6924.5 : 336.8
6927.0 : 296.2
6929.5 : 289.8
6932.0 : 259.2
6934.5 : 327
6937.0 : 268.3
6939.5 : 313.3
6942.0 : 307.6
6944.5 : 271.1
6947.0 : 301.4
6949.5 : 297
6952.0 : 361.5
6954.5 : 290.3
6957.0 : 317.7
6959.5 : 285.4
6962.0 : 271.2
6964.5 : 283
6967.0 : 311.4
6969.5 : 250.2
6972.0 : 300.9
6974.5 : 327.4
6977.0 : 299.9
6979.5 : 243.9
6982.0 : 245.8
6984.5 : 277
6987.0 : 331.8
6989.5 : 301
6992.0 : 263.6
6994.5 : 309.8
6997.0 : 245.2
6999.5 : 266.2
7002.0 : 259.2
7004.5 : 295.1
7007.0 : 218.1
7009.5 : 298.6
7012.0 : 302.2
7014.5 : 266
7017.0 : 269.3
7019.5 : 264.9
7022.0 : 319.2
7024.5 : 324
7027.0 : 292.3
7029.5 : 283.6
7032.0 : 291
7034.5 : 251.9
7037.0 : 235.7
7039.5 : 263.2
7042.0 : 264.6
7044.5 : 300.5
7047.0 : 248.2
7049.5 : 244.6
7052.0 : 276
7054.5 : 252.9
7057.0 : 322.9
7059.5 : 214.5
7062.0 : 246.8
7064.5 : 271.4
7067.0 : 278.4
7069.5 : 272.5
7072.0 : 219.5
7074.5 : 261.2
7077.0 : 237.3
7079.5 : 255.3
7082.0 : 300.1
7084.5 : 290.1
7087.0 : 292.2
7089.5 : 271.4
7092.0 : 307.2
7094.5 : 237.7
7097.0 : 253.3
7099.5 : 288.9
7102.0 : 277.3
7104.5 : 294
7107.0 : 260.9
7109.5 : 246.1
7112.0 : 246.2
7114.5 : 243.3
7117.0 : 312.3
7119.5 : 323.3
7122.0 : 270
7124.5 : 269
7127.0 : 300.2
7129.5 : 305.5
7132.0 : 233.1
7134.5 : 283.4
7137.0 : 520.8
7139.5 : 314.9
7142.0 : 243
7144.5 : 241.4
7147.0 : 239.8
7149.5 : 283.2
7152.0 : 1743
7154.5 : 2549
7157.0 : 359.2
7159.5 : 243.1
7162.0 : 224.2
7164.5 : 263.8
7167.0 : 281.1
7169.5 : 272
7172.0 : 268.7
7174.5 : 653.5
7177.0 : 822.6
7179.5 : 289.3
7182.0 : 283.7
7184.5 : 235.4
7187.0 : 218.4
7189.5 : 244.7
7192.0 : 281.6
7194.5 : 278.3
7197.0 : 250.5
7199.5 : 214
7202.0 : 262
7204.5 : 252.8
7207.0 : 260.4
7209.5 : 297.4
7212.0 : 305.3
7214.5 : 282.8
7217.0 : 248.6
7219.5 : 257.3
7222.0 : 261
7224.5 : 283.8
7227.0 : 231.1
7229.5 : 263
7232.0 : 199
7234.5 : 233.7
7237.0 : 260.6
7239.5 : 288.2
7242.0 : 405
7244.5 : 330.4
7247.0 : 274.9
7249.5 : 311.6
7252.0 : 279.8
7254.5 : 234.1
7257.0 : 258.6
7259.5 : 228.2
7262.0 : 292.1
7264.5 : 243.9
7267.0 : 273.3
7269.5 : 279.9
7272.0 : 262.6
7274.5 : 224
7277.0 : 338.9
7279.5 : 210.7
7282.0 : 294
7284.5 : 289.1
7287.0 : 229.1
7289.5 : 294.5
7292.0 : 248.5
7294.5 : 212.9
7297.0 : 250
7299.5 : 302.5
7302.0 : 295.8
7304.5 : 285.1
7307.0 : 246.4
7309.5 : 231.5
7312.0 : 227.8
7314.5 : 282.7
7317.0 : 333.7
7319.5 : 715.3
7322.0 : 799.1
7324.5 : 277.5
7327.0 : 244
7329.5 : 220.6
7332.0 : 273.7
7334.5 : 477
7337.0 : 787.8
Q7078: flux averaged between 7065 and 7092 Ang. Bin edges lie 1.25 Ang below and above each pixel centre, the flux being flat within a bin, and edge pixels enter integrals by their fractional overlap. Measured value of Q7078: 270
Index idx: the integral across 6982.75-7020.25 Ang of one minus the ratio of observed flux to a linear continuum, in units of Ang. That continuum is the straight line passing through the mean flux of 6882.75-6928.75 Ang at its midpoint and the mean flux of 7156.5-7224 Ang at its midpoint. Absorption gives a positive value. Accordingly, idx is 1.3 Ang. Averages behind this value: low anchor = 281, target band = 278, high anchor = 300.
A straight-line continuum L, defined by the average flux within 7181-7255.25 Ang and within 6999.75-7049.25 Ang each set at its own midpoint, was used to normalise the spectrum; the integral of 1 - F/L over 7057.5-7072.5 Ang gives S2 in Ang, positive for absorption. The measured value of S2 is 1.0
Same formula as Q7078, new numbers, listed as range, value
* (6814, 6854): 267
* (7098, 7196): 397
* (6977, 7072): 273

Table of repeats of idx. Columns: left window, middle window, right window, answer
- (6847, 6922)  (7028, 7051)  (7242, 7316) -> 1.34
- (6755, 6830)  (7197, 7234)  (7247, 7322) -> 4.03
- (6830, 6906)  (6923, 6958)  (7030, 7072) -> -3.01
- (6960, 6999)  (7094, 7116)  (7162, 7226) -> 2.37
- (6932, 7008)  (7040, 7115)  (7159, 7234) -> 6.02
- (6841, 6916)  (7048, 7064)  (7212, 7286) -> 1.16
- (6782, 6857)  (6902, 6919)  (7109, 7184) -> 1.84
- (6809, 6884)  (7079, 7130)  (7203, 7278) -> -0.54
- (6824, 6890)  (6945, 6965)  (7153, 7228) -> 0.77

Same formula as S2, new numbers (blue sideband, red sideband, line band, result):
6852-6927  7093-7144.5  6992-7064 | 3.9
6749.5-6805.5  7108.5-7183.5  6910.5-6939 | 4.9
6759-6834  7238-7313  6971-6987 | -0.5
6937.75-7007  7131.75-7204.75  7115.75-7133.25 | 4.9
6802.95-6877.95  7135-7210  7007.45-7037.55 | 6.6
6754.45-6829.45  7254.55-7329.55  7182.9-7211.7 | 3.7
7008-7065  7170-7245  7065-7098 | 1.5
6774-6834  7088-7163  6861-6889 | 0.1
